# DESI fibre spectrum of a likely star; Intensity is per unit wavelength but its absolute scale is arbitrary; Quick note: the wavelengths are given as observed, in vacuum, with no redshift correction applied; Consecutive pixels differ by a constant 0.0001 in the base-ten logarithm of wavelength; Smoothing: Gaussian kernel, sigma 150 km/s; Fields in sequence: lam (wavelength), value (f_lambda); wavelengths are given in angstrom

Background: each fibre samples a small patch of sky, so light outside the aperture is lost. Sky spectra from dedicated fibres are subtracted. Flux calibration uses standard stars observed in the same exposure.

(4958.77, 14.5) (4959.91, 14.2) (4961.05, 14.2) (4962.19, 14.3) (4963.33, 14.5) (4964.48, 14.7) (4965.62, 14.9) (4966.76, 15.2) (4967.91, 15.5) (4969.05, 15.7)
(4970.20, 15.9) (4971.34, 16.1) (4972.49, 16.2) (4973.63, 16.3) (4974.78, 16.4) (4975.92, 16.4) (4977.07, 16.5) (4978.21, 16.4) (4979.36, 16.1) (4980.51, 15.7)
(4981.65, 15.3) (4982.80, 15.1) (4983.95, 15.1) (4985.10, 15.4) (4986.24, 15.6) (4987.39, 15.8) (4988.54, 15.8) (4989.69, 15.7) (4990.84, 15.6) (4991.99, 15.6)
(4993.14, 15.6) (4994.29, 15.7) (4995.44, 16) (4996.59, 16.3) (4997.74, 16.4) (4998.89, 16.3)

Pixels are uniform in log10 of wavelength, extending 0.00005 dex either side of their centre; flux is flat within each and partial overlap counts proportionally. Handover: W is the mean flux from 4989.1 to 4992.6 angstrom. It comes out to 15.6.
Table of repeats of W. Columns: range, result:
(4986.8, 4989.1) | 15.8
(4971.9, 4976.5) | 16.3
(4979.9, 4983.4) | 15.4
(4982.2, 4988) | 15.4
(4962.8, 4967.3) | 14.8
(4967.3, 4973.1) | 15.9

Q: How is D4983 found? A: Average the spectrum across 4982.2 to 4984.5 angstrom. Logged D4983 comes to 15.1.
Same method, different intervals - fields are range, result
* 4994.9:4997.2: 16.2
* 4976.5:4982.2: 16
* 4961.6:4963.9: 14.4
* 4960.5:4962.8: 14.3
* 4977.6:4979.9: 16.3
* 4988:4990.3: 15.7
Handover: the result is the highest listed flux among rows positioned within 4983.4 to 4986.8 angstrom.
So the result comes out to 15.6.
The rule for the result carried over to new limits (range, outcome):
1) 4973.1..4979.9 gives 16.5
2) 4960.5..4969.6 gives 15.7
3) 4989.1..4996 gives 16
